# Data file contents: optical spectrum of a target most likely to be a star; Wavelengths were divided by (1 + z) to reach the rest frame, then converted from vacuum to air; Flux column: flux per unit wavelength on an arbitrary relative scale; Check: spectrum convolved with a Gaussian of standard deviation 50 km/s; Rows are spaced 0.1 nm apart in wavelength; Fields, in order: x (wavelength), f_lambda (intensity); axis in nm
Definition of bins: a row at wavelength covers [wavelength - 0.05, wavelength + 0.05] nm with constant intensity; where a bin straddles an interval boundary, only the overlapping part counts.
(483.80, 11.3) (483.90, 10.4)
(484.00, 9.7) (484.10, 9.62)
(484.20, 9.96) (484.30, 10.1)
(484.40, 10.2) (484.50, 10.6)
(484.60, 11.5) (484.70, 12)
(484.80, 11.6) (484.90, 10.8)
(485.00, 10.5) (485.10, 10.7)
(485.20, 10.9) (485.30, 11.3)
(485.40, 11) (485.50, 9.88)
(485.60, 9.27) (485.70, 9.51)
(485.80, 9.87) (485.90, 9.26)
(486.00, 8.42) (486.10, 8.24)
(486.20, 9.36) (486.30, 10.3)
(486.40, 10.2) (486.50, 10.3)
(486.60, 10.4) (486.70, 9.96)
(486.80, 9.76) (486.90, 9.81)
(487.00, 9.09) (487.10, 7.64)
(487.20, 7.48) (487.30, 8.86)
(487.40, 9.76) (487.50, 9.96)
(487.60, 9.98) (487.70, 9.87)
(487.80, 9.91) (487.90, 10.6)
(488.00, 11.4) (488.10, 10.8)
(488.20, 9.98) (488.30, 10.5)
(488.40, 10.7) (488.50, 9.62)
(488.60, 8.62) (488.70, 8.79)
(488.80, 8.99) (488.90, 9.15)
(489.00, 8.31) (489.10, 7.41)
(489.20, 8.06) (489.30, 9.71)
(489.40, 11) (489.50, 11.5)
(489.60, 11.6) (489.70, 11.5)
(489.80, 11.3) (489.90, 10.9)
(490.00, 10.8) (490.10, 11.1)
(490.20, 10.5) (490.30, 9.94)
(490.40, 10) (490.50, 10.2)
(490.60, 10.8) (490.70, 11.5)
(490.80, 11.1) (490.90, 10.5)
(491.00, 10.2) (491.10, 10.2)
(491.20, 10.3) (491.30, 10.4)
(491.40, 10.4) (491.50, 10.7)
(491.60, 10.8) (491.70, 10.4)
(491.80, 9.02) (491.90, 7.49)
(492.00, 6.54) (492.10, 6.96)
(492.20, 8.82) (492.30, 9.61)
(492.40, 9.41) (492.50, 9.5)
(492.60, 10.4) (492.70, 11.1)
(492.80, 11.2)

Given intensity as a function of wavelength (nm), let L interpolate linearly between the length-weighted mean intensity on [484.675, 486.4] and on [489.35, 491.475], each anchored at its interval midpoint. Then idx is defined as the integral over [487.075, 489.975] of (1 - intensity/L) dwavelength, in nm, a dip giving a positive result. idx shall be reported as 0.19 nm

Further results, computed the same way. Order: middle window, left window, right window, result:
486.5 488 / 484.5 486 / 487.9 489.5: 0.06 nm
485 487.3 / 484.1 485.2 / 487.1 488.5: 0.15 nm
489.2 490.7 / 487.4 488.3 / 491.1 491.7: -0.04 nm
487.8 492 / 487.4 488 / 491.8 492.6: -0.36 nm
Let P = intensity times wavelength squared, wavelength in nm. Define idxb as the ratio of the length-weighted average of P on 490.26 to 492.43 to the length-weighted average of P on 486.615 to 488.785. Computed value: 1.0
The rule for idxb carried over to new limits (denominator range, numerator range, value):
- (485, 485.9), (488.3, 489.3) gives 0.89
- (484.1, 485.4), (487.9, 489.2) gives 0.89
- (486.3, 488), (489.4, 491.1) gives 1.13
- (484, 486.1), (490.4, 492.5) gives 0.97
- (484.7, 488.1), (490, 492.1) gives 1.03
